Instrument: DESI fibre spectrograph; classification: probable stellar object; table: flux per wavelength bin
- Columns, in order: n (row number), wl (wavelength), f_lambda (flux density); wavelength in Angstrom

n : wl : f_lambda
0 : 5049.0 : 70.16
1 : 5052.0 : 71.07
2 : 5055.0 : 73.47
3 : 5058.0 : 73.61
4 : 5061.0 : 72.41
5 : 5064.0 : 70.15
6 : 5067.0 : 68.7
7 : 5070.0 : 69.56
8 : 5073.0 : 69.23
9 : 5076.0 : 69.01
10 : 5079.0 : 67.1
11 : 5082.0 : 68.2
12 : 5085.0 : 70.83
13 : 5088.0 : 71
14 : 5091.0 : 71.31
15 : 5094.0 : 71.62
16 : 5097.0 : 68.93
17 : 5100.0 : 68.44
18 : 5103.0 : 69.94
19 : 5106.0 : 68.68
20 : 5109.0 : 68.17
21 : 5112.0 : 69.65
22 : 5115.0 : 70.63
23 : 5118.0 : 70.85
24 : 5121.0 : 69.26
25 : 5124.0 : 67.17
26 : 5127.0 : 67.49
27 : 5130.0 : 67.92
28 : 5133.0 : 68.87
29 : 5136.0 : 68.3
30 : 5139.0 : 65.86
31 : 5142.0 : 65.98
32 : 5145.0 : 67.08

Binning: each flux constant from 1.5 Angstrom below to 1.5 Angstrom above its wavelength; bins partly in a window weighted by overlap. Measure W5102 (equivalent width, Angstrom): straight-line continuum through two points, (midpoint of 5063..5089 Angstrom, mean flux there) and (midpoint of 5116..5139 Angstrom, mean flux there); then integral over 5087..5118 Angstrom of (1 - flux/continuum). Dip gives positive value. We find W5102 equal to -0.47 Angstrom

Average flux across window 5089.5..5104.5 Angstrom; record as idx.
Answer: 70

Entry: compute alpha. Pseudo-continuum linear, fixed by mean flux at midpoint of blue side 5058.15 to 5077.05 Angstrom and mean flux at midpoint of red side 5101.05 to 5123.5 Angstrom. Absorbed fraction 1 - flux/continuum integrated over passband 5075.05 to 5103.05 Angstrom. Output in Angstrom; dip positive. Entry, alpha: 0.1 Angstrom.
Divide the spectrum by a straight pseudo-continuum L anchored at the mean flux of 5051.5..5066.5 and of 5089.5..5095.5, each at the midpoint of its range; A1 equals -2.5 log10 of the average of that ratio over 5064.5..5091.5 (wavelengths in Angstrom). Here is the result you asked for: 0.035 mag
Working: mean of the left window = 72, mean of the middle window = 69.4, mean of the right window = 71.5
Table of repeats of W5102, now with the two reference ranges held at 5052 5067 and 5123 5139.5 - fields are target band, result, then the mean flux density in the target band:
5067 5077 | 0.28 Angstrom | 69.2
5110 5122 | -0.25 Angstrom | 70.1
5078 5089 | 0.19 Angstrom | 69.3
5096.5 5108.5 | 0.08 Angstrom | 68.9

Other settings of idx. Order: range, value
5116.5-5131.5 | 68.5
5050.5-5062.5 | 72.6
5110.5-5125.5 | 69.5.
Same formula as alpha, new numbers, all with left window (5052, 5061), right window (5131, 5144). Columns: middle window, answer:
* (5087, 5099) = 0.0 Angstrom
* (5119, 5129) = 0.0 Angstrom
